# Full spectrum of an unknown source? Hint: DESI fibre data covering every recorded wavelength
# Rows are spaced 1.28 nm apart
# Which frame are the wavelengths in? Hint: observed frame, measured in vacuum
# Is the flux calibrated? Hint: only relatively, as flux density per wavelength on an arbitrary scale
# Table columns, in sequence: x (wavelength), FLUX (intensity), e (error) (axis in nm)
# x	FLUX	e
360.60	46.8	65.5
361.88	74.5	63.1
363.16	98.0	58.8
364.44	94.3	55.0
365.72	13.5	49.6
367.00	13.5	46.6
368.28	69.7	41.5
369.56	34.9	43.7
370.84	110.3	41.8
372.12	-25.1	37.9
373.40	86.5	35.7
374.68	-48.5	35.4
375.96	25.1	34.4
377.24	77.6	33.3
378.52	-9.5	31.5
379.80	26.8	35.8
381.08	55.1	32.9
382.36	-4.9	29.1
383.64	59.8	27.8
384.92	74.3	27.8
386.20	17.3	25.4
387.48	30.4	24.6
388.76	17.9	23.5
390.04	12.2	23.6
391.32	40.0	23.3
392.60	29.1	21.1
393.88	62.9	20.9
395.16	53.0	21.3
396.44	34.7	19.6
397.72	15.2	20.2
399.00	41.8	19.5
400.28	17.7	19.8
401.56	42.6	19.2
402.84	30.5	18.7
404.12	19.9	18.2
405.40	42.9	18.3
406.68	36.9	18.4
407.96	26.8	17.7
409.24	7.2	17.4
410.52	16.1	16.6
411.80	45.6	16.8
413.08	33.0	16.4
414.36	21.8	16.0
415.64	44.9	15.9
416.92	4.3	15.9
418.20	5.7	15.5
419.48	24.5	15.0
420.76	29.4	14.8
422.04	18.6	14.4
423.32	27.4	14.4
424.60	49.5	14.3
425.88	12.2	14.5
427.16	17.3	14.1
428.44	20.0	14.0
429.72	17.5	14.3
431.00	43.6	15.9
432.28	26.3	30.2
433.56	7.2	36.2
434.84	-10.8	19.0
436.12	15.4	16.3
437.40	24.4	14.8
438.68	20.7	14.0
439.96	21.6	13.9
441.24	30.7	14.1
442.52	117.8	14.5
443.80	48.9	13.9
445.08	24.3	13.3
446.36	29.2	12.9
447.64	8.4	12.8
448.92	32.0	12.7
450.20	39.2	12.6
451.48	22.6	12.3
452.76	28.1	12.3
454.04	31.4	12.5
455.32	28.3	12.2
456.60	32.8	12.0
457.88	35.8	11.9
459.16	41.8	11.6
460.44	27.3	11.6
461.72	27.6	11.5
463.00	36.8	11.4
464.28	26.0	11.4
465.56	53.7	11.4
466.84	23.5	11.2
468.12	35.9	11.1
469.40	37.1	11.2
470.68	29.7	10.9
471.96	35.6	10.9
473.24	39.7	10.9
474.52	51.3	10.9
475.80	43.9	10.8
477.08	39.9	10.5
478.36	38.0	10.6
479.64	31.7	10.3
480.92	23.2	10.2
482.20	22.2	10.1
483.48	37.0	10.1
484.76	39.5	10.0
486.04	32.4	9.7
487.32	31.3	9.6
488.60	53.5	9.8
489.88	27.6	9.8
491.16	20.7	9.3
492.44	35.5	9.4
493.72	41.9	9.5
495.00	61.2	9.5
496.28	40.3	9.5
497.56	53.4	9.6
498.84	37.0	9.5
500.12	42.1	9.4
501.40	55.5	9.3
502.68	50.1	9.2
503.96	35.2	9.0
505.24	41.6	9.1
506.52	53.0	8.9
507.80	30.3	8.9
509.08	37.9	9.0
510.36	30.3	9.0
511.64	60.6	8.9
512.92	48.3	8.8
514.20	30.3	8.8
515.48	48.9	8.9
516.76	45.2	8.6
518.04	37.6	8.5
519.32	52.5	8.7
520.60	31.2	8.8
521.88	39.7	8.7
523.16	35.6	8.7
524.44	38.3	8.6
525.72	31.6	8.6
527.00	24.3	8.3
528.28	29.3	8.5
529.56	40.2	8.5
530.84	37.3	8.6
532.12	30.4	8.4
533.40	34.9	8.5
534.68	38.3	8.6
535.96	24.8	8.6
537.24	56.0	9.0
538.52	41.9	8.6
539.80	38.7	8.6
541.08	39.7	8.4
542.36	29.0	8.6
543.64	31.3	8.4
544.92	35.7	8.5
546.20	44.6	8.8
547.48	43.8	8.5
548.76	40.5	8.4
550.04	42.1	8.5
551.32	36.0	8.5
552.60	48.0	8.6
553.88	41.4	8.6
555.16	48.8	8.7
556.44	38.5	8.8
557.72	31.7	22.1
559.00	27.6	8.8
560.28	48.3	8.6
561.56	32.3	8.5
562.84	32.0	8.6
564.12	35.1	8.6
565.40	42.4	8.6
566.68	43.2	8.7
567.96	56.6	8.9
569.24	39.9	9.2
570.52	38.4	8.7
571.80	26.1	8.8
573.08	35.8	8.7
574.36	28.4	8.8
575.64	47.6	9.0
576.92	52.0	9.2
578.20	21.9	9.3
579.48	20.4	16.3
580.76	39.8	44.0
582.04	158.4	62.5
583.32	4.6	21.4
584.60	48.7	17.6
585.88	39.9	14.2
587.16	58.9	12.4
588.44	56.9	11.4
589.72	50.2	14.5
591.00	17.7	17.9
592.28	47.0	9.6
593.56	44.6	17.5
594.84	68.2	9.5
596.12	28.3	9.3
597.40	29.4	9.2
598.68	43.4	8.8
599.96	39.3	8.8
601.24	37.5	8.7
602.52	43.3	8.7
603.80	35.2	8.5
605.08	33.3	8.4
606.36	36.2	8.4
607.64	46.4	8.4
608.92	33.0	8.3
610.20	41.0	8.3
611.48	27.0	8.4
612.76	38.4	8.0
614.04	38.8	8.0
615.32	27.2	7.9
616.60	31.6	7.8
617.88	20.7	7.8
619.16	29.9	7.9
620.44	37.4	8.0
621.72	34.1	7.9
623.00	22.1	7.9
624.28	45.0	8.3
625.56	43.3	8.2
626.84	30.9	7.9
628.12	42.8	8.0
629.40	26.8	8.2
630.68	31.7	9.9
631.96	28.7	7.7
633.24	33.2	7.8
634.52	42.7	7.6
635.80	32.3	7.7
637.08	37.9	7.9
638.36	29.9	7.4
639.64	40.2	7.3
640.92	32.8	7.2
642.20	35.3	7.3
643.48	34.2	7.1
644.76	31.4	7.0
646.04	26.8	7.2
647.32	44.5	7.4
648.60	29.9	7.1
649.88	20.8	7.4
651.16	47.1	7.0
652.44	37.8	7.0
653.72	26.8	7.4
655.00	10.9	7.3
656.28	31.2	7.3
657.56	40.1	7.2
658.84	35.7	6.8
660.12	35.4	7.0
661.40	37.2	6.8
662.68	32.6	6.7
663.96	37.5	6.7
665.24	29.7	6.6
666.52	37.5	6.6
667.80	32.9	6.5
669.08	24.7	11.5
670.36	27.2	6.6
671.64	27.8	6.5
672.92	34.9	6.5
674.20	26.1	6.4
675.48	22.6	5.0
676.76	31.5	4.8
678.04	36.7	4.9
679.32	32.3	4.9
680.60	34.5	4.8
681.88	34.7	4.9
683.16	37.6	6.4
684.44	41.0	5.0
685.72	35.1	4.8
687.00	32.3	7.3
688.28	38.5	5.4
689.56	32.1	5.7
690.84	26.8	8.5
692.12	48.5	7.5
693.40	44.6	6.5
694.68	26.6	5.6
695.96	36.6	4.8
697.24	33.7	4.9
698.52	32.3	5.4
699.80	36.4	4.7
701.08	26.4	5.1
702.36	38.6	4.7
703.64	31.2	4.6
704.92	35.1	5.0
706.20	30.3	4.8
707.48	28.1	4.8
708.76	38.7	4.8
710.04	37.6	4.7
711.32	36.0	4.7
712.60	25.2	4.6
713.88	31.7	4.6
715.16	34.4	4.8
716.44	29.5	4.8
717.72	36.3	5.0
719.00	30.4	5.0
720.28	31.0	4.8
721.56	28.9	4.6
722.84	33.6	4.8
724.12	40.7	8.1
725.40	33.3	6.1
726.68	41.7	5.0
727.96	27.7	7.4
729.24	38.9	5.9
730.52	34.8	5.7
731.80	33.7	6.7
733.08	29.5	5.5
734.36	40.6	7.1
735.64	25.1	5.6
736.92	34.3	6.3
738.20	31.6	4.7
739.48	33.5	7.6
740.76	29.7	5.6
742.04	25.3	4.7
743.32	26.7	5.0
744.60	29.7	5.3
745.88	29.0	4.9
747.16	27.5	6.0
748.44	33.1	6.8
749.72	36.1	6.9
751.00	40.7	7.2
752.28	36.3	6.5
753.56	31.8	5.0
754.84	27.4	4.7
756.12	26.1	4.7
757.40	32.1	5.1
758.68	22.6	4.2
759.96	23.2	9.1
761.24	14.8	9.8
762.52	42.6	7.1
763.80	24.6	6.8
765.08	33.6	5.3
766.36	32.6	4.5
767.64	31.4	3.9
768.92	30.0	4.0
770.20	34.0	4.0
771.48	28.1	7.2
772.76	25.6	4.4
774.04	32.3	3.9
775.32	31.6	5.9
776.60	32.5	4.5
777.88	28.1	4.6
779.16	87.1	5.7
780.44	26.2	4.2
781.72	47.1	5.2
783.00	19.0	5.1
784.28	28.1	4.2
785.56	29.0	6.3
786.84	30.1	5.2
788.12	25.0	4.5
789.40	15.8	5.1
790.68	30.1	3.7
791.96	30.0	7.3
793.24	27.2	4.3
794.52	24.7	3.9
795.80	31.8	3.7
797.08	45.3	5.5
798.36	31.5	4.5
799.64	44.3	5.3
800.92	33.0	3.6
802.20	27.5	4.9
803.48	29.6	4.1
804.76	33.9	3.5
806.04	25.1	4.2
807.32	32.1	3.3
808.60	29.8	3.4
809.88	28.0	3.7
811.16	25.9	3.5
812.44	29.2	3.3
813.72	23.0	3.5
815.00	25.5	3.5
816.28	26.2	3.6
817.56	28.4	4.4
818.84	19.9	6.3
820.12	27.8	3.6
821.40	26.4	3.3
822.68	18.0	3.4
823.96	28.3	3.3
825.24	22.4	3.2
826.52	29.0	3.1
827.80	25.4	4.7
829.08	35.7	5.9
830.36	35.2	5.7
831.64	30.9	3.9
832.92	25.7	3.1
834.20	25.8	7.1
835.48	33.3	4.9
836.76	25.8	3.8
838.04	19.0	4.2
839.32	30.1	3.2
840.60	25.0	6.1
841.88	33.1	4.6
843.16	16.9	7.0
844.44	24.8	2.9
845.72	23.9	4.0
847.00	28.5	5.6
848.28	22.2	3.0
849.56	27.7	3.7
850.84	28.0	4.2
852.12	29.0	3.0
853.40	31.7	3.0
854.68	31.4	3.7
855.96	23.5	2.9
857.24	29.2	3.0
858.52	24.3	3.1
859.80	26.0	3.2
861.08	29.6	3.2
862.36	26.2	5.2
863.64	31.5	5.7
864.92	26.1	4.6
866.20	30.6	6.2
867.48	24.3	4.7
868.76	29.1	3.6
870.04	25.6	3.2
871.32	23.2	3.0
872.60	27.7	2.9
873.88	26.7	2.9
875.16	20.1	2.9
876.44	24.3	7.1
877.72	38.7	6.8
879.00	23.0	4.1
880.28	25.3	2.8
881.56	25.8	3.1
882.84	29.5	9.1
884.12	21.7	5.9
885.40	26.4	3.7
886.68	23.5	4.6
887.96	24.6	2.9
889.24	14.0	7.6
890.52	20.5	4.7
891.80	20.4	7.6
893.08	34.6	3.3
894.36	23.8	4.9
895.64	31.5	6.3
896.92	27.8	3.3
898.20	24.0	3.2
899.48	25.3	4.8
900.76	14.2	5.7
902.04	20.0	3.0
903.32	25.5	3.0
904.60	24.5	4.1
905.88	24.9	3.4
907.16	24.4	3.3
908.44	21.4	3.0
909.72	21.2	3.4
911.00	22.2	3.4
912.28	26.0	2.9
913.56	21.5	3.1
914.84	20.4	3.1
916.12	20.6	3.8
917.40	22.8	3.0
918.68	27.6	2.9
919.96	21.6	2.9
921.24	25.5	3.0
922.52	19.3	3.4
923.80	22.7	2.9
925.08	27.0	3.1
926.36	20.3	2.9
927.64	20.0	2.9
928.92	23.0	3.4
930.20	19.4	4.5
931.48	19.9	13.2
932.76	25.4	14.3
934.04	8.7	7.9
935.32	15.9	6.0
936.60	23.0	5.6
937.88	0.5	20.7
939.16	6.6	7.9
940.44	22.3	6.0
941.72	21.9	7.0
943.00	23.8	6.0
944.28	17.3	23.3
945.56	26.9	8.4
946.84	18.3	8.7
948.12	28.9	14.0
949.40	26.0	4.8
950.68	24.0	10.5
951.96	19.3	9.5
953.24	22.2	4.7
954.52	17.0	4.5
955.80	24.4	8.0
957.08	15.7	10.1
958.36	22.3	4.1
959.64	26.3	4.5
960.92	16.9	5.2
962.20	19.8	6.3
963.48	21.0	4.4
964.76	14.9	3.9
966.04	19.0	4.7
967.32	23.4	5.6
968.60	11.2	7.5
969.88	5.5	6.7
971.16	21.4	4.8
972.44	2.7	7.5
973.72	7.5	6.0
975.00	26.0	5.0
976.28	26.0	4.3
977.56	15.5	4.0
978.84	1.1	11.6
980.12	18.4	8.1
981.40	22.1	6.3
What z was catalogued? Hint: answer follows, 0.19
